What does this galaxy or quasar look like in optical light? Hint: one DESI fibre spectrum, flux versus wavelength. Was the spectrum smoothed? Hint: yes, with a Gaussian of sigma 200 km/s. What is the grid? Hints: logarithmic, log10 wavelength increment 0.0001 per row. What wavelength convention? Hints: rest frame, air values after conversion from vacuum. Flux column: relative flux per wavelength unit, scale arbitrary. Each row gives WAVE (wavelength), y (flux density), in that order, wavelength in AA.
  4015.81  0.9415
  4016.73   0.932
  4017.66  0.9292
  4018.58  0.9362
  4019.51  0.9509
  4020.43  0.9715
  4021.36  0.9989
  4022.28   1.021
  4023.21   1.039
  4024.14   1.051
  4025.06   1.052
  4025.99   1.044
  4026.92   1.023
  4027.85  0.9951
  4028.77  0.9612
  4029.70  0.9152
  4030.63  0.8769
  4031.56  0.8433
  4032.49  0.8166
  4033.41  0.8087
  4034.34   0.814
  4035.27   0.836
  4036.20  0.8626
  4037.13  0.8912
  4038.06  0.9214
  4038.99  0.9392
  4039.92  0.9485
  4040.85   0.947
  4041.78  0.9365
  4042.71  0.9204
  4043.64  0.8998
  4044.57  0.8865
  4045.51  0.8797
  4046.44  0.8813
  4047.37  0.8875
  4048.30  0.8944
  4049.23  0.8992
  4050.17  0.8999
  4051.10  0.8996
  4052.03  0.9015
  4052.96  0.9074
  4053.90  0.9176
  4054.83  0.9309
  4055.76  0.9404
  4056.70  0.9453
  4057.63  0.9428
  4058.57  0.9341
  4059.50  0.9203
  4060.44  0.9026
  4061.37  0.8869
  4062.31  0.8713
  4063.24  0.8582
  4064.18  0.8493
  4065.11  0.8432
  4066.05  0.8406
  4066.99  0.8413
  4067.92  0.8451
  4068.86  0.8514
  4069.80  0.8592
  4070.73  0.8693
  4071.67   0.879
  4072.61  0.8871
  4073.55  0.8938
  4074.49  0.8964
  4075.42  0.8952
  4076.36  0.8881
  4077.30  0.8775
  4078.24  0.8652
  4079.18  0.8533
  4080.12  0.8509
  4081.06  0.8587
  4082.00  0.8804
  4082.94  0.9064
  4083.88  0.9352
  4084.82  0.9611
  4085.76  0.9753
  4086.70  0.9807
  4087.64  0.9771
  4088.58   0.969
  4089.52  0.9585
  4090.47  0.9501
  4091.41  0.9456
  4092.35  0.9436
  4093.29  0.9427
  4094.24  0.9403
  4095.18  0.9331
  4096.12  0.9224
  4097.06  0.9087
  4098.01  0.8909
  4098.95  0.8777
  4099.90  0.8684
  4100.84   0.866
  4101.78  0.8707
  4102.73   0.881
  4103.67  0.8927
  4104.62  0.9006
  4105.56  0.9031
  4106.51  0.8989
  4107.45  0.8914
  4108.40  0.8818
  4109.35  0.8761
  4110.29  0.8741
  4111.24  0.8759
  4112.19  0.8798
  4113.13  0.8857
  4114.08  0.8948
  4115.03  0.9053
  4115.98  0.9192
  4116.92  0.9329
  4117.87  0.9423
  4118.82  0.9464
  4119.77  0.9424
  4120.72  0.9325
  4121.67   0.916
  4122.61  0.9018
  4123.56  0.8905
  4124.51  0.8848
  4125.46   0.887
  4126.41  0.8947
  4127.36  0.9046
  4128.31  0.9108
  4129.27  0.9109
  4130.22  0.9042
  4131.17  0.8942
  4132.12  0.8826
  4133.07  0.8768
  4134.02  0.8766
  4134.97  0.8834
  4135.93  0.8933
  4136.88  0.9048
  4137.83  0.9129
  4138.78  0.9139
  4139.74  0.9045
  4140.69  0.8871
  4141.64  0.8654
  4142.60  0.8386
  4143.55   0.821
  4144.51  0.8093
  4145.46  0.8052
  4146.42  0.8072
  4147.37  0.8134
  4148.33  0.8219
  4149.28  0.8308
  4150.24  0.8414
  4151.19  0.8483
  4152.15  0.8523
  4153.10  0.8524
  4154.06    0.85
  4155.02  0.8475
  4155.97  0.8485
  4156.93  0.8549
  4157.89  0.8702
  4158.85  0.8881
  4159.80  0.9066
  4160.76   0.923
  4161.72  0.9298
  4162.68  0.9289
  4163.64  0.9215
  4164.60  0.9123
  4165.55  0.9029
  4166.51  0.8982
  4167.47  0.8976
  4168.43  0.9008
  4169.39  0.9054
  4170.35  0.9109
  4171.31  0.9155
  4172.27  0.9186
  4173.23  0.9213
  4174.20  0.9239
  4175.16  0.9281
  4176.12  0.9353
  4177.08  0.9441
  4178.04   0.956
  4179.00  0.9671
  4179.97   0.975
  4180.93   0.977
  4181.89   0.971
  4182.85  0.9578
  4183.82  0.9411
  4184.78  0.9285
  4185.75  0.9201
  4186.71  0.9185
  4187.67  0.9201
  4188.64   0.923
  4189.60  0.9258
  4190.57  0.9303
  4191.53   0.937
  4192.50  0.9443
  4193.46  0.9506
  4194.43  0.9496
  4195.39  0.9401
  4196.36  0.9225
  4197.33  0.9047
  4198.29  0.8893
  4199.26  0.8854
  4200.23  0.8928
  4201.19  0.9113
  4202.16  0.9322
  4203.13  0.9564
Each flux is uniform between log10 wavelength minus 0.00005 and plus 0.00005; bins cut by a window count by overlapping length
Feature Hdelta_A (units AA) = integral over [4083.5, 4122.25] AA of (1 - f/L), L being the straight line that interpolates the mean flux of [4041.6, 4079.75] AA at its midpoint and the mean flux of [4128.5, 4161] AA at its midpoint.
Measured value -1.7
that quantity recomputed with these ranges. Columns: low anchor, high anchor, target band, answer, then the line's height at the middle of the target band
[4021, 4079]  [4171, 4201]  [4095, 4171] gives 3.0 AA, 0.922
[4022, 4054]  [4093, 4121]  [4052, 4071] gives 0.5 AA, 0.914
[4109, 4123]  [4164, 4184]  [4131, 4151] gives 1.3 AA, 0.919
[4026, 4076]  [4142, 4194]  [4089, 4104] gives -0.3 AA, 0.897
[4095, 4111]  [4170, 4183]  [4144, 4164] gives 1.5 AA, 0.927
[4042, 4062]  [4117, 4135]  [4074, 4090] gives -0.1 AA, 0.907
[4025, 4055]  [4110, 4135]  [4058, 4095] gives 0.2 AA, 0.906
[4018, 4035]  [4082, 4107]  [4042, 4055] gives 0.6 AA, 0.941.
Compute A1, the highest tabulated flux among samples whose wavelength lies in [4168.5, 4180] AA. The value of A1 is 0.975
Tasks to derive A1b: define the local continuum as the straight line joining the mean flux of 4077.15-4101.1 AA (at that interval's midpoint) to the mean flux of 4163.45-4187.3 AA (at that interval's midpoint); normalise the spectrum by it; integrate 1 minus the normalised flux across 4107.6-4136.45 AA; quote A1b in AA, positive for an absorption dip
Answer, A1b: 0.71 AA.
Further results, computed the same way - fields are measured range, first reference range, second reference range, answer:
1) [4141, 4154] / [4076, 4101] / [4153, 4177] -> 1.03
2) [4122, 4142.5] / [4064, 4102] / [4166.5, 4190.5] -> 0.50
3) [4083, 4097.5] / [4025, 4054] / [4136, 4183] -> -0.77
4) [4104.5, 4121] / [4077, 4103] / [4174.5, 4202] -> 0.26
